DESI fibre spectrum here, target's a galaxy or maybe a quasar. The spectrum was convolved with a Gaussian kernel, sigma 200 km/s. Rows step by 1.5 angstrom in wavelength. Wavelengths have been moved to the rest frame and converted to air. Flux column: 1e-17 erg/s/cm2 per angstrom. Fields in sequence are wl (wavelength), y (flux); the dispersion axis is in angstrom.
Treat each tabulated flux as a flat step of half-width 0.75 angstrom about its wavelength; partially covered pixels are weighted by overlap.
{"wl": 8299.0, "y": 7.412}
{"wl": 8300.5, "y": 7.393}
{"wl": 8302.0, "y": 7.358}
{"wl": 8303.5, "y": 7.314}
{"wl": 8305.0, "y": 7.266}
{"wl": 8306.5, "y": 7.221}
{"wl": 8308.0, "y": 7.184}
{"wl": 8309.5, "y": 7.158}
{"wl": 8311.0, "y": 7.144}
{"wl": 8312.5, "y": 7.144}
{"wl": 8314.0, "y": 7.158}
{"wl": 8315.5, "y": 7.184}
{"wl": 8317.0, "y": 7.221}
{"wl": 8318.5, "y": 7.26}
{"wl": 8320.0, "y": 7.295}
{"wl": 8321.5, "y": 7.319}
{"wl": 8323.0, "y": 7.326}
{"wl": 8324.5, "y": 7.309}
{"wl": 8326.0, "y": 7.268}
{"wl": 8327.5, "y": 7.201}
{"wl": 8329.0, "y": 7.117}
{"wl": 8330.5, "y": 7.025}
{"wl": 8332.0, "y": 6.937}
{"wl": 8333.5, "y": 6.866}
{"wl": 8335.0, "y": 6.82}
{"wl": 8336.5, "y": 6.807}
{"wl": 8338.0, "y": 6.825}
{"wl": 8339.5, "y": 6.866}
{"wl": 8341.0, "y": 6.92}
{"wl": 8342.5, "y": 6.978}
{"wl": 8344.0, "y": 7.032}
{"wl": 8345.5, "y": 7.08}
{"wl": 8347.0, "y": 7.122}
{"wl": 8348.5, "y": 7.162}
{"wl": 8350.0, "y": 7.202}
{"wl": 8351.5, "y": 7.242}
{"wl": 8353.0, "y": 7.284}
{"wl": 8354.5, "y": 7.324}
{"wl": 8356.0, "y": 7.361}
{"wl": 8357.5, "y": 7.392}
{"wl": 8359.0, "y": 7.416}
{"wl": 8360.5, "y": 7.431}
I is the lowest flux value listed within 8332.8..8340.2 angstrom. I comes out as 6.807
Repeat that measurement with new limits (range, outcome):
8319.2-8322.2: 7.295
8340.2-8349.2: 6.92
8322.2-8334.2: 6.866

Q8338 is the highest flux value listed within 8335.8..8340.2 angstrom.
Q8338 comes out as 6.866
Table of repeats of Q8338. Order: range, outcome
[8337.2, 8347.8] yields 7.122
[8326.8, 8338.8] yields 7.201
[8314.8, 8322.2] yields 7.319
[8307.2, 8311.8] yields 7.184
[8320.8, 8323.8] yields 7.326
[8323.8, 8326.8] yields 7.309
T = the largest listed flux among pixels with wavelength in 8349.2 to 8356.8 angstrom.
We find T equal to 7.361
